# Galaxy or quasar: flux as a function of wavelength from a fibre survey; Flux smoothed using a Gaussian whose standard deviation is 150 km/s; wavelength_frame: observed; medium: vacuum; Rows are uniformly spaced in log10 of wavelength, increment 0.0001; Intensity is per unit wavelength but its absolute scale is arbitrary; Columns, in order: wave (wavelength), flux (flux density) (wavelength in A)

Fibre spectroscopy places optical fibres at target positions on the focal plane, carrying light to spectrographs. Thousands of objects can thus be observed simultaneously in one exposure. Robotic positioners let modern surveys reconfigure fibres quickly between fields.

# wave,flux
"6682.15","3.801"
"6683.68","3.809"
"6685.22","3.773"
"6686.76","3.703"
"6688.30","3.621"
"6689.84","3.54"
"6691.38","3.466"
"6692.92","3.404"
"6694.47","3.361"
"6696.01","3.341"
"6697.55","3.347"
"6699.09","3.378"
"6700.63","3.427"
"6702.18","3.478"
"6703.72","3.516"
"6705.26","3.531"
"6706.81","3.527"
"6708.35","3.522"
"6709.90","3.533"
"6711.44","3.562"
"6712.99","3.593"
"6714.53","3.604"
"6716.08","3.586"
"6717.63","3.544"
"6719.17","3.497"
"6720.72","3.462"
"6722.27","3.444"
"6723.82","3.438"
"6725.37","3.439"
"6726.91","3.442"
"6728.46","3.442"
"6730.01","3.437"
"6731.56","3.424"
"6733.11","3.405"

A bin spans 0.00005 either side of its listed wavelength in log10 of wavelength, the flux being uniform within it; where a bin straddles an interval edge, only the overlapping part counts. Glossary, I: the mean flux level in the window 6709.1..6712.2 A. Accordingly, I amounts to 3.55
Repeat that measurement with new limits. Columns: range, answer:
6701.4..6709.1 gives 3.51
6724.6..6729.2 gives 3.45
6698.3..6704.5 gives 3.45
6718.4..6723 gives 3.47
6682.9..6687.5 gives 3.77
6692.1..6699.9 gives 3.37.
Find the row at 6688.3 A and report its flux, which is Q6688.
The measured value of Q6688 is 3.621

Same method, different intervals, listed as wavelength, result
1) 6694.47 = 3.361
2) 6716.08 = 3.586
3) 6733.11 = 3.405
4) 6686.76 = 3.703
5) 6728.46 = 3.442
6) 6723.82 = 3.438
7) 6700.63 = 3.427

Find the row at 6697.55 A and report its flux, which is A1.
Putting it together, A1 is 3.347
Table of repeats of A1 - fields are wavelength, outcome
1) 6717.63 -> 3.544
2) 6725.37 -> 3.439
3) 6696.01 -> 3.341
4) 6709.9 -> 3.533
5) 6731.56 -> 3.424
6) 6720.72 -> 3.462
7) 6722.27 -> 3.444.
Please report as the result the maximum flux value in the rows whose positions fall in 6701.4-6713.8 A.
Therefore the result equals 3.593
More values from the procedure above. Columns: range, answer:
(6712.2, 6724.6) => 3.604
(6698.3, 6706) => 3.531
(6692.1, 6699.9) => 3.404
